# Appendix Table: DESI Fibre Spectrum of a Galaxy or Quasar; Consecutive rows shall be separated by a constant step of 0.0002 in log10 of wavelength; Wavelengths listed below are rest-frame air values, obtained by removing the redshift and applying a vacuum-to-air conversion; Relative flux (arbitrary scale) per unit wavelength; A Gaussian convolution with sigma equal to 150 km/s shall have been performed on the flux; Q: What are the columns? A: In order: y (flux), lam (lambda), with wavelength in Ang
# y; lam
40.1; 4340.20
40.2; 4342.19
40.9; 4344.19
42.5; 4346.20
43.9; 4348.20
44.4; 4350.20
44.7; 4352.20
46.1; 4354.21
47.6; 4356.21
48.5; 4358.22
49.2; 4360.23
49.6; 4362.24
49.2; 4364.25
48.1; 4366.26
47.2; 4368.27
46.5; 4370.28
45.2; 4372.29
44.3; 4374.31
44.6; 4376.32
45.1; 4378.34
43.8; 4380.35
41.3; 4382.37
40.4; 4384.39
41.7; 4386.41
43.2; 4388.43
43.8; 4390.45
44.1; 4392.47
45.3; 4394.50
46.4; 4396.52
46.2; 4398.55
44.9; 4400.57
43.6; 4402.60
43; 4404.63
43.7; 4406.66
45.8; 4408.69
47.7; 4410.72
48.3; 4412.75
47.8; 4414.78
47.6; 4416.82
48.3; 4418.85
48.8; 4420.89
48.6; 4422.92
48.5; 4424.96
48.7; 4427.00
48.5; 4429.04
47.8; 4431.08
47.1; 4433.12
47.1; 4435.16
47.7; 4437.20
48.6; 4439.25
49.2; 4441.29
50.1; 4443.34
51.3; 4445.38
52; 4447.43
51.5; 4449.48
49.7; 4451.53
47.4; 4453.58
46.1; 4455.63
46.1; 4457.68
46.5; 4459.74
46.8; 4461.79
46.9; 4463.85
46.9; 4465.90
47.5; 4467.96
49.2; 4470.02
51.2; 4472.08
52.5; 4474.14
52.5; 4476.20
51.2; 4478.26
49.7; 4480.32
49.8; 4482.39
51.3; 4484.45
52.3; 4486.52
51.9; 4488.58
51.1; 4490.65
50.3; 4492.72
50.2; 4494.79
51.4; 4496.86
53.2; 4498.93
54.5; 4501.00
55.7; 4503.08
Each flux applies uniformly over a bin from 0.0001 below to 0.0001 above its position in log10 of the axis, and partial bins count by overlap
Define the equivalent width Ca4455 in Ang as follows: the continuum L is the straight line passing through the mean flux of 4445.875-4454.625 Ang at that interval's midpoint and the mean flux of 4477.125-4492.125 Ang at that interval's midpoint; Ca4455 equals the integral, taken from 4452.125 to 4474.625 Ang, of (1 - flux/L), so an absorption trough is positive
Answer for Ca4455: 1.19 Ang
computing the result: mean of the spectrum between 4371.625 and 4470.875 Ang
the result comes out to 46.6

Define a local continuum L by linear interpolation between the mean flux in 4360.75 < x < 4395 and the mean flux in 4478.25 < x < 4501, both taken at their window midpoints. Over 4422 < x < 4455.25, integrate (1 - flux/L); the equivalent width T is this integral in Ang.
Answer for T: -0.37 Ang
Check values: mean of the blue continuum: 45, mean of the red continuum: 51.3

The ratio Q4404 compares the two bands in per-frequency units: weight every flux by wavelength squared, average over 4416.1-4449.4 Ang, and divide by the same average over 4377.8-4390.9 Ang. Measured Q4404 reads 1.17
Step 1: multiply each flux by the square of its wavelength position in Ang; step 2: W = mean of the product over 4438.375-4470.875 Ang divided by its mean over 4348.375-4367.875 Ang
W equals 1.07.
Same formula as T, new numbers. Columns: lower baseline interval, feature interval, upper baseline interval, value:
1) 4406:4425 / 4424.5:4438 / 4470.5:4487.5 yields 0.16 Ang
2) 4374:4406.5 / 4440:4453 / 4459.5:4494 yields -0.73 Ang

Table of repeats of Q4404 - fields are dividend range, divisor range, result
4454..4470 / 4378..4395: 1.13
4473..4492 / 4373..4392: 1.24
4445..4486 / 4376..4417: 1.14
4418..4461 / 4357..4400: 1.10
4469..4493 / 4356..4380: 1.15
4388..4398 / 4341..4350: 1.09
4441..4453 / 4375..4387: 1.22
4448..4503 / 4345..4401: 1.16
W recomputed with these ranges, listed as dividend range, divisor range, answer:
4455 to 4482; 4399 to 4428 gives 1.07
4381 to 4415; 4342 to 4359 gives 1.02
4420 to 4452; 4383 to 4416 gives 1.12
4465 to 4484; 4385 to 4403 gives 1.17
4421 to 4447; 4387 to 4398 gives 1.11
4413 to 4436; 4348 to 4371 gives 1.05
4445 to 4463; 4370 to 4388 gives 1.15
